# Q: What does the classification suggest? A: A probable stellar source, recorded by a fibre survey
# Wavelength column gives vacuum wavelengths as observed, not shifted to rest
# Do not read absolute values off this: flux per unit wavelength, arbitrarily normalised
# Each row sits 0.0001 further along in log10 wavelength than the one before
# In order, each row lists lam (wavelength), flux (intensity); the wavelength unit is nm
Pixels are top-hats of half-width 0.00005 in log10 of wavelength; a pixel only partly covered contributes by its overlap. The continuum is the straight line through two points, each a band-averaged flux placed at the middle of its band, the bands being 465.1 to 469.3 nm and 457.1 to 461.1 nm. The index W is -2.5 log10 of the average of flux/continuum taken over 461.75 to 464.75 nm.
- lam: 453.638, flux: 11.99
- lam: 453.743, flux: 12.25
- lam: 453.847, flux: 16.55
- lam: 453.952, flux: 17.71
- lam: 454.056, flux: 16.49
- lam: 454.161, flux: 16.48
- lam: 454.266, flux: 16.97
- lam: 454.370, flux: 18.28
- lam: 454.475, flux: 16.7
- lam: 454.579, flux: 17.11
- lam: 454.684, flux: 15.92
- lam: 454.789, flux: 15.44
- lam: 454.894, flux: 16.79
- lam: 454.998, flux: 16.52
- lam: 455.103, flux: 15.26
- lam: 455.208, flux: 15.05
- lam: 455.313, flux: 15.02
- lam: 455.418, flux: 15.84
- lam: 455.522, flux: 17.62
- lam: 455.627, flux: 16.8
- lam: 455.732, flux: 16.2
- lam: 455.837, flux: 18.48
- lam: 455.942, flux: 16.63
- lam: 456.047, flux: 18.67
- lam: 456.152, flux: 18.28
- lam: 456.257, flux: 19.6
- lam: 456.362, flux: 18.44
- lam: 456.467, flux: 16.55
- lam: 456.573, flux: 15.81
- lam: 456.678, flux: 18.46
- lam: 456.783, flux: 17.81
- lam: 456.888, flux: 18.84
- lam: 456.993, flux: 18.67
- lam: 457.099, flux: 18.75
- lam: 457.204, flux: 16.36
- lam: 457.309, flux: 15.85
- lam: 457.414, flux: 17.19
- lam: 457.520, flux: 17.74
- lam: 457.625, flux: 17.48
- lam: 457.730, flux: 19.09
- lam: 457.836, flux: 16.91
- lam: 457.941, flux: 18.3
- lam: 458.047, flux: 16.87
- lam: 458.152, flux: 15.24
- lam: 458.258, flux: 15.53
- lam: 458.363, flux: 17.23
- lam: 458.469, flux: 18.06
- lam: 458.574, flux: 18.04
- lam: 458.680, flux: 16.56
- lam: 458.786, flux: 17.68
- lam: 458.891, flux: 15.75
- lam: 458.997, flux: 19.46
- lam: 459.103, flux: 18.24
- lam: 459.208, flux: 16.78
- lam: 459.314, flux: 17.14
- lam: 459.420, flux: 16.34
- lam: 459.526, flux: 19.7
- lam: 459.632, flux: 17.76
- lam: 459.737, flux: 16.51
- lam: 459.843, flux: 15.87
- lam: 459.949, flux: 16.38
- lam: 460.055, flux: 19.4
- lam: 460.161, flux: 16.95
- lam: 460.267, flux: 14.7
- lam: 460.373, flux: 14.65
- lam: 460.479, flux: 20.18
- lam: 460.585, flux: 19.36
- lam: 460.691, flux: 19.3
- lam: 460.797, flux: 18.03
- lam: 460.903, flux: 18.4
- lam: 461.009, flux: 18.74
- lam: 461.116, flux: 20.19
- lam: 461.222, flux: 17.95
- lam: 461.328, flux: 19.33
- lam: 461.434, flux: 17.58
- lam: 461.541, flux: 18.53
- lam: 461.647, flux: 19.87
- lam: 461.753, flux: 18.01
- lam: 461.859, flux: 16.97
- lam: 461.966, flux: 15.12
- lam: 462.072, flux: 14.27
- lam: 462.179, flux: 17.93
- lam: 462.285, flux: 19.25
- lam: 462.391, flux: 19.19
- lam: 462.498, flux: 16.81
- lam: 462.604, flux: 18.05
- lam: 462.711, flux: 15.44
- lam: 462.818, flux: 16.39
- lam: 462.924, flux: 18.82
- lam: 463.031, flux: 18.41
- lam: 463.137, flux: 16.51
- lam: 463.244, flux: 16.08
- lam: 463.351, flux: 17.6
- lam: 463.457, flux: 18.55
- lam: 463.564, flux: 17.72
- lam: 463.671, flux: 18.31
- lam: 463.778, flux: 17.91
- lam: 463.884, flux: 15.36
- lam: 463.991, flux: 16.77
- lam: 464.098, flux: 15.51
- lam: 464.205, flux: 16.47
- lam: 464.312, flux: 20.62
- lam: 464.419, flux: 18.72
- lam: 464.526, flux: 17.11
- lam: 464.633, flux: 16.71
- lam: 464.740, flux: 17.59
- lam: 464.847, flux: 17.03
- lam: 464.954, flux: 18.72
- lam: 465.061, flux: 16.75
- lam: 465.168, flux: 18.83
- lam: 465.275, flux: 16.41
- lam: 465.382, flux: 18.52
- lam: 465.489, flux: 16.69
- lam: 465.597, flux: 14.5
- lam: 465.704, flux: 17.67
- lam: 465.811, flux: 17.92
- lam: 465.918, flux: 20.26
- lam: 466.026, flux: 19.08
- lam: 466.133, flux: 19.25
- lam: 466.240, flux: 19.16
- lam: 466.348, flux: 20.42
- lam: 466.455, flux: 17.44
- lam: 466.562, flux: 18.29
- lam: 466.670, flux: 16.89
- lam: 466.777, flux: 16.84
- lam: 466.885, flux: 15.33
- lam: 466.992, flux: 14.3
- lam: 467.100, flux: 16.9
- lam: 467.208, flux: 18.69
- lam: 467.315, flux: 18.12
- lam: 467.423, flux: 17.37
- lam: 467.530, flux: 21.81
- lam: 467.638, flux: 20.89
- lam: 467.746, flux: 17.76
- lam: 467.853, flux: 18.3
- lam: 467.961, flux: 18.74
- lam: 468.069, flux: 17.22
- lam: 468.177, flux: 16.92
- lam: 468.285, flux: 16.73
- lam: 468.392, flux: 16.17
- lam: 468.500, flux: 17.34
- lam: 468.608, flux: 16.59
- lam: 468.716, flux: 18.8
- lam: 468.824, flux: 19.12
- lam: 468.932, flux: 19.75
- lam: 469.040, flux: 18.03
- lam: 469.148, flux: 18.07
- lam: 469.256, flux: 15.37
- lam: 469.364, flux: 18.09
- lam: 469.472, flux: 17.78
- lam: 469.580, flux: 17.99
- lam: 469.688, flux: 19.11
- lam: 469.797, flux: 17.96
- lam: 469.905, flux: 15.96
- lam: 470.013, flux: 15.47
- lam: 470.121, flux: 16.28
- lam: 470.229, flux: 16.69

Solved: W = 0.02 mag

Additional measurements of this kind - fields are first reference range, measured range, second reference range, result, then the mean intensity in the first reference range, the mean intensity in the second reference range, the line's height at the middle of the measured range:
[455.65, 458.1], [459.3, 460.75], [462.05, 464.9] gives 0.01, 17.7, 17.4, 17.6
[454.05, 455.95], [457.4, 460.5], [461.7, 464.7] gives -0.02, 16.5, 17.3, 16.9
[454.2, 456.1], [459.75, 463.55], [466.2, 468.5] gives -0.03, 16.6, 17.8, 17.3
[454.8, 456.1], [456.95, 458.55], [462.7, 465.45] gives -0.03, 16.5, 17.4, 16.8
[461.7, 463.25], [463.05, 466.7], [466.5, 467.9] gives -0.01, 17.2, 17.8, 17.5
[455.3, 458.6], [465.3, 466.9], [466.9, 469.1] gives 0.00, 17.4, 17.9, 17.8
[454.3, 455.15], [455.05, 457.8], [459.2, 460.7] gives -0.03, 16.5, 17.4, 16.8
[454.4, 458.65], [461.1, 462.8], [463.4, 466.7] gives -0.01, 17.1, 17.8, 17.5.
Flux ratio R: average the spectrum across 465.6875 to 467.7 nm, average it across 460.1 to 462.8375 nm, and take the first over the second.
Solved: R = 1.0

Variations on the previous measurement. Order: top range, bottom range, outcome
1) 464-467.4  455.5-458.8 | 1.01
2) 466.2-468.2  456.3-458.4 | 1.03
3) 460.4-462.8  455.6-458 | 1.02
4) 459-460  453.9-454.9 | 1.03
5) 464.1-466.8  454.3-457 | 1.05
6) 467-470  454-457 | 1.05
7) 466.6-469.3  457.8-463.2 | 1.01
